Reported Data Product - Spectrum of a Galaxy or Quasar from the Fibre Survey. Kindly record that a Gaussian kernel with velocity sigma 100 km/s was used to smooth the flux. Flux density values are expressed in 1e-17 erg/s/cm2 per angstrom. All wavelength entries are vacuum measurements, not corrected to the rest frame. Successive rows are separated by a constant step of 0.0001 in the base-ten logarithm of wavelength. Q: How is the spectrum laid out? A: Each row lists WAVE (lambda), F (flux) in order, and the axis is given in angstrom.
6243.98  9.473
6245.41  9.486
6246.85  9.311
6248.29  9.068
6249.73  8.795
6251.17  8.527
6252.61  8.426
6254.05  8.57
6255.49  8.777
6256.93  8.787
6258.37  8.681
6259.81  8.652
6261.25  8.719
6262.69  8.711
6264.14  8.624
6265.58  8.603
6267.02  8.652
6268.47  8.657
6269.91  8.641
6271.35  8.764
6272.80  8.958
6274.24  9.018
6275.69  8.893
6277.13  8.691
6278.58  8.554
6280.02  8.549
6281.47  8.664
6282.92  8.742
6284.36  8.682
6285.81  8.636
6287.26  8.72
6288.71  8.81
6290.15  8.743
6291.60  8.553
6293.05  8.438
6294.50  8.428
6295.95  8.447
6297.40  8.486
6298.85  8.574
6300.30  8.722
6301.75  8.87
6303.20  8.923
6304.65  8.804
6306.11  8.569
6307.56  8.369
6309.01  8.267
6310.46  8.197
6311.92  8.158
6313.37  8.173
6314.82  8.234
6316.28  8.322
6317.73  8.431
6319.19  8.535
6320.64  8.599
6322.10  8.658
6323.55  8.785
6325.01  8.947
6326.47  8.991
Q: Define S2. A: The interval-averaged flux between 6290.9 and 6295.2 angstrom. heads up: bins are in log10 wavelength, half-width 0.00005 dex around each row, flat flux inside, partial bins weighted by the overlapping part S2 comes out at 8.47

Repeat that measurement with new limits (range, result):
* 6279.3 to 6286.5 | 8.65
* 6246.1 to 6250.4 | 9.05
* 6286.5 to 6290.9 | 8.76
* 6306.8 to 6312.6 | 8.25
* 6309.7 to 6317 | 8.21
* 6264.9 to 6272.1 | 8.66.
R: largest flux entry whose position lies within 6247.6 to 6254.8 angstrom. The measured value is 9.068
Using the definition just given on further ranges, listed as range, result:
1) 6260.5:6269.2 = 8.719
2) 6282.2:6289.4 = 8.81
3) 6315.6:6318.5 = 8.431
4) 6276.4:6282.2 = 8.691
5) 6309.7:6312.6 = 8.197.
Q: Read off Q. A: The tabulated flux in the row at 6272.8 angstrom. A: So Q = 8.958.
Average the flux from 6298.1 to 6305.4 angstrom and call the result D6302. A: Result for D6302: 8.77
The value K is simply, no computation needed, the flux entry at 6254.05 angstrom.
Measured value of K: 8.57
